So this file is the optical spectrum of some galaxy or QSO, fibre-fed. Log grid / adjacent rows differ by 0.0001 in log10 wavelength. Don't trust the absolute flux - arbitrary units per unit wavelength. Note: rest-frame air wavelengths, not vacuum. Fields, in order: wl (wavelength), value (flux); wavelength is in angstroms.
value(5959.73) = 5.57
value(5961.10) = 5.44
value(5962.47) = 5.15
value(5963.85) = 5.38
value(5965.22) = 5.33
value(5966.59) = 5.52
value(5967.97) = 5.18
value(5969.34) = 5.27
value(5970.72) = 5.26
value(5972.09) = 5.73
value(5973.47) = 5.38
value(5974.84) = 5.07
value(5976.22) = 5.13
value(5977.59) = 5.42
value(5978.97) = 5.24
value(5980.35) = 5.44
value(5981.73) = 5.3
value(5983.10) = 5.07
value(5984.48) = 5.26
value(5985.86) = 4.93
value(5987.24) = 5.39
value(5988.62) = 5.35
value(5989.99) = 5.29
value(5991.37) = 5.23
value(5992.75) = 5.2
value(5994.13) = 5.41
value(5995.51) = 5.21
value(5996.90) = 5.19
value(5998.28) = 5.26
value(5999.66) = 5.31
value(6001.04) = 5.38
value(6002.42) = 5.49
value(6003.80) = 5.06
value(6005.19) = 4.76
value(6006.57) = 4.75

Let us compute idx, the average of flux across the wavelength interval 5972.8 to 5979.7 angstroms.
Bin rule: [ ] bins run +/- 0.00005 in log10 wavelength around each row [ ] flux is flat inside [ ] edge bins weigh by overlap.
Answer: 5.25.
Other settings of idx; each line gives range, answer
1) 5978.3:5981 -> 5.33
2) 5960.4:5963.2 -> 5.29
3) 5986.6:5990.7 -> 5.35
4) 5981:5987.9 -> 5.19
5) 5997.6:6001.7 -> 5.32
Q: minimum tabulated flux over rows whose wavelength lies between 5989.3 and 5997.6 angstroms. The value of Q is 5.19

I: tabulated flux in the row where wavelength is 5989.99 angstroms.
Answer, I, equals 5.29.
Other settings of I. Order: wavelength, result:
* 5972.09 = 5.73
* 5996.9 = 5.19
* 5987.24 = 5.39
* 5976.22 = 5.13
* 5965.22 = 5.33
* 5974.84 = 5.07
